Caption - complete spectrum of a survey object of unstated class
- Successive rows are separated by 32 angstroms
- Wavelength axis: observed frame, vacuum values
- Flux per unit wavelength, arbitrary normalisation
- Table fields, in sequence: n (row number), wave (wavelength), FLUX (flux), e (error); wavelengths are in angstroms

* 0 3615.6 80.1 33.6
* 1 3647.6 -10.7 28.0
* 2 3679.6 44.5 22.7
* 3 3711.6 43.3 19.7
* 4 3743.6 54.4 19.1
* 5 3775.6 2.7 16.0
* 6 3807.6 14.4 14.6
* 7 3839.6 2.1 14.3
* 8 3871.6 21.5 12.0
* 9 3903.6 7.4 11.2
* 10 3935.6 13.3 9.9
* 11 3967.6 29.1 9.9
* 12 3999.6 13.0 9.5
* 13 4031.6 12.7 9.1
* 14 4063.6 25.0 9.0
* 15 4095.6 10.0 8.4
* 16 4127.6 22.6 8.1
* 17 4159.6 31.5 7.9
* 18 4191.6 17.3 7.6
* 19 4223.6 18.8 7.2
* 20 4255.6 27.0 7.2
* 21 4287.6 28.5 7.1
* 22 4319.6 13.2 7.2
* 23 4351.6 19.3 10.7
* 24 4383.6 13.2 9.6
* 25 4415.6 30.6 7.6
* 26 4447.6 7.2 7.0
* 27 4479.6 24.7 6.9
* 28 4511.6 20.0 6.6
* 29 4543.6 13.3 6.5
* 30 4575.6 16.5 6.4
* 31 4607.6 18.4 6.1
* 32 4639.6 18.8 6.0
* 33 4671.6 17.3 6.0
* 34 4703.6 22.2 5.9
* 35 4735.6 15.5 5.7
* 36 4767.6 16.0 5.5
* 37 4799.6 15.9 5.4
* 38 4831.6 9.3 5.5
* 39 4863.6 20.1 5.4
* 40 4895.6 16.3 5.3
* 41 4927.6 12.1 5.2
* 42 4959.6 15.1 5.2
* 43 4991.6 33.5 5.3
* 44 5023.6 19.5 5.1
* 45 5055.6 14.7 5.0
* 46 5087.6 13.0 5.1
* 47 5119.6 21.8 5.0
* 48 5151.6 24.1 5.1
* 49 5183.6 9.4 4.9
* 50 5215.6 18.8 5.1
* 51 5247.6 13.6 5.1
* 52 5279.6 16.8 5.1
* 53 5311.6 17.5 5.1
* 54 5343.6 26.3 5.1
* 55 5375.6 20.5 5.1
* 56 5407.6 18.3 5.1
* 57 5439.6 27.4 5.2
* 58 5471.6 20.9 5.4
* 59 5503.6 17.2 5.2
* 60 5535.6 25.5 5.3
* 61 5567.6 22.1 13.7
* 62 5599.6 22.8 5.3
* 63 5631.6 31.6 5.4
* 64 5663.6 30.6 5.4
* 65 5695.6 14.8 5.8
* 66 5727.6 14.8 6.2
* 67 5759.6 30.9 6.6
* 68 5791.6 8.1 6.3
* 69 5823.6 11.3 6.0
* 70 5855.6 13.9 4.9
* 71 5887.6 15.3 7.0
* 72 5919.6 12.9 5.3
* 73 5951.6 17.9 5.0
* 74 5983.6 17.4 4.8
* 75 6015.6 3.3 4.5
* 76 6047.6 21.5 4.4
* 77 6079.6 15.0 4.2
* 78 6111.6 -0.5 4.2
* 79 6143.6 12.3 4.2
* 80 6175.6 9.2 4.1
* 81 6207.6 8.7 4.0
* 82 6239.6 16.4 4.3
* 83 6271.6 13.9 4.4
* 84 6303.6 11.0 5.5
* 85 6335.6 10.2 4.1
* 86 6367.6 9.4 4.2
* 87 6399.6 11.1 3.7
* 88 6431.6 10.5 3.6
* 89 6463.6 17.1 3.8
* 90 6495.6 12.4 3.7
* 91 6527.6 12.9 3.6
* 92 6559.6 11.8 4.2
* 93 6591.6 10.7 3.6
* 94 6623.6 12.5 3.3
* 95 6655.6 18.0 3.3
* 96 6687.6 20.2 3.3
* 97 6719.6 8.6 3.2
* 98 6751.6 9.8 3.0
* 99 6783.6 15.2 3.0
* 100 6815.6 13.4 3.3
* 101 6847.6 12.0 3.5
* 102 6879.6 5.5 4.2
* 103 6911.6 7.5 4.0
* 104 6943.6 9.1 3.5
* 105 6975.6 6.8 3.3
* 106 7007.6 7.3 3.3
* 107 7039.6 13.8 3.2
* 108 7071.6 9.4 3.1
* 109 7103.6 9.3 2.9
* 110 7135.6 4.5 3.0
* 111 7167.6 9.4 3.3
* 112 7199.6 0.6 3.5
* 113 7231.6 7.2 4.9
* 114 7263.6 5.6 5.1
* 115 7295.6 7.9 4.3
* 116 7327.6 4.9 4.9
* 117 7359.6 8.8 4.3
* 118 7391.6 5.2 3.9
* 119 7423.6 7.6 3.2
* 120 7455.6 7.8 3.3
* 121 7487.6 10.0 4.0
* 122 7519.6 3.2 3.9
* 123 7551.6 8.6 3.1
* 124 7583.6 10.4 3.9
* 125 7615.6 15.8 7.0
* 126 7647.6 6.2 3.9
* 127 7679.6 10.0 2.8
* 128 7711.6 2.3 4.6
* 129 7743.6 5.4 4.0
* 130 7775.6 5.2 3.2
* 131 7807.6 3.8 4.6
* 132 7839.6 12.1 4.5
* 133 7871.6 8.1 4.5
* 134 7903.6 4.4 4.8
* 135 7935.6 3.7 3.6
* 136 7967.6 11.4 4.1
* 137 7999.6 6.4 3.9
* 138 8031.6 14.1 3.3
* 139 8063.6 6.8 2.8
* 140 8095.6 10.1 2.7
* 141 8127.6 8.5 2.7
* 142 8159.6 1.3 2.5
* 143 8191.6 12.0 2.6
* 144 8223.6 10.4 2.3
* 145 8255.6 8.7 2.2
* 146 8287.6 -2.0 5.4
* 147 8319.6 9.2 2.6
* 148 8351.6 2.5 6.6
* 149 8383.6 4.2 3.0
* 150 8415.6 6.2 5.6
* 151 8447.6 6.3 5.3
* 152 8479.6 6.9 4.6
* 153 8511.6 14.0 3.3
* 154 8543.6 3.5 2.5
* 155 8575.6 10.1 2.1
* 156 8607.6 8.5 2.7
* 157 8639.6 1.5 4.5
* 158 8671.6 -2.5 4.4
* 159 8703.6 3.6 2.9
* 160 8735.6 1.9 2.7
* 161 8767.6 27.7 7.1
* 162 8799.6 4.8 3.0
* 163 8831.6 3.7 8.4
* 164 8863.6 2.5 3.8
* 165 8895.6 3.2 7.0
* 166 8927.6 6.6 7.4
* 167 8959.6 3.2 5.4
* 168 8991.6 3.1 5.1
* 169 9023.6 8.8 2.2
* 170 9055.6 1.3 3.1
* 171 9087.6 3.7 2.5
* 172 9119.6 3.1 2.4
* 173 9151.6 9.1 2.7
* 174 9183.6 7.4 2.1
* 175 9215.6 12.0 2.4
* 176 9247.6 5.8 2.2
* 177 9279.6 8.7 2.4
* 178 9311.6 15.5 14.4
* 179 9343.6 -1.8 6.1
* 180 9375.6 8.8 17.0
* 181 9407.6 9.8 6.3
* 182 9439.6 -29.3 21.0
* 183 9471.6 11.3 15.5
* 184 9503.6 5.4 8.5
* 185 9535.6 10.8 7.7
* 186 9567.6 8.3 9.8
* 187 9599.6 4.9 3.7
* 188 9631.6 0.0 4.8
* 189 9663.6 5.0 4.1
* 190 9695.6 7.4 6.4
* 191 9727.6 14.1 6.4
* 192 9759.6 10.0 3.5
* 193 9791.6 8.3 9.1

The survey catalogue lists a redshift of 0.335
